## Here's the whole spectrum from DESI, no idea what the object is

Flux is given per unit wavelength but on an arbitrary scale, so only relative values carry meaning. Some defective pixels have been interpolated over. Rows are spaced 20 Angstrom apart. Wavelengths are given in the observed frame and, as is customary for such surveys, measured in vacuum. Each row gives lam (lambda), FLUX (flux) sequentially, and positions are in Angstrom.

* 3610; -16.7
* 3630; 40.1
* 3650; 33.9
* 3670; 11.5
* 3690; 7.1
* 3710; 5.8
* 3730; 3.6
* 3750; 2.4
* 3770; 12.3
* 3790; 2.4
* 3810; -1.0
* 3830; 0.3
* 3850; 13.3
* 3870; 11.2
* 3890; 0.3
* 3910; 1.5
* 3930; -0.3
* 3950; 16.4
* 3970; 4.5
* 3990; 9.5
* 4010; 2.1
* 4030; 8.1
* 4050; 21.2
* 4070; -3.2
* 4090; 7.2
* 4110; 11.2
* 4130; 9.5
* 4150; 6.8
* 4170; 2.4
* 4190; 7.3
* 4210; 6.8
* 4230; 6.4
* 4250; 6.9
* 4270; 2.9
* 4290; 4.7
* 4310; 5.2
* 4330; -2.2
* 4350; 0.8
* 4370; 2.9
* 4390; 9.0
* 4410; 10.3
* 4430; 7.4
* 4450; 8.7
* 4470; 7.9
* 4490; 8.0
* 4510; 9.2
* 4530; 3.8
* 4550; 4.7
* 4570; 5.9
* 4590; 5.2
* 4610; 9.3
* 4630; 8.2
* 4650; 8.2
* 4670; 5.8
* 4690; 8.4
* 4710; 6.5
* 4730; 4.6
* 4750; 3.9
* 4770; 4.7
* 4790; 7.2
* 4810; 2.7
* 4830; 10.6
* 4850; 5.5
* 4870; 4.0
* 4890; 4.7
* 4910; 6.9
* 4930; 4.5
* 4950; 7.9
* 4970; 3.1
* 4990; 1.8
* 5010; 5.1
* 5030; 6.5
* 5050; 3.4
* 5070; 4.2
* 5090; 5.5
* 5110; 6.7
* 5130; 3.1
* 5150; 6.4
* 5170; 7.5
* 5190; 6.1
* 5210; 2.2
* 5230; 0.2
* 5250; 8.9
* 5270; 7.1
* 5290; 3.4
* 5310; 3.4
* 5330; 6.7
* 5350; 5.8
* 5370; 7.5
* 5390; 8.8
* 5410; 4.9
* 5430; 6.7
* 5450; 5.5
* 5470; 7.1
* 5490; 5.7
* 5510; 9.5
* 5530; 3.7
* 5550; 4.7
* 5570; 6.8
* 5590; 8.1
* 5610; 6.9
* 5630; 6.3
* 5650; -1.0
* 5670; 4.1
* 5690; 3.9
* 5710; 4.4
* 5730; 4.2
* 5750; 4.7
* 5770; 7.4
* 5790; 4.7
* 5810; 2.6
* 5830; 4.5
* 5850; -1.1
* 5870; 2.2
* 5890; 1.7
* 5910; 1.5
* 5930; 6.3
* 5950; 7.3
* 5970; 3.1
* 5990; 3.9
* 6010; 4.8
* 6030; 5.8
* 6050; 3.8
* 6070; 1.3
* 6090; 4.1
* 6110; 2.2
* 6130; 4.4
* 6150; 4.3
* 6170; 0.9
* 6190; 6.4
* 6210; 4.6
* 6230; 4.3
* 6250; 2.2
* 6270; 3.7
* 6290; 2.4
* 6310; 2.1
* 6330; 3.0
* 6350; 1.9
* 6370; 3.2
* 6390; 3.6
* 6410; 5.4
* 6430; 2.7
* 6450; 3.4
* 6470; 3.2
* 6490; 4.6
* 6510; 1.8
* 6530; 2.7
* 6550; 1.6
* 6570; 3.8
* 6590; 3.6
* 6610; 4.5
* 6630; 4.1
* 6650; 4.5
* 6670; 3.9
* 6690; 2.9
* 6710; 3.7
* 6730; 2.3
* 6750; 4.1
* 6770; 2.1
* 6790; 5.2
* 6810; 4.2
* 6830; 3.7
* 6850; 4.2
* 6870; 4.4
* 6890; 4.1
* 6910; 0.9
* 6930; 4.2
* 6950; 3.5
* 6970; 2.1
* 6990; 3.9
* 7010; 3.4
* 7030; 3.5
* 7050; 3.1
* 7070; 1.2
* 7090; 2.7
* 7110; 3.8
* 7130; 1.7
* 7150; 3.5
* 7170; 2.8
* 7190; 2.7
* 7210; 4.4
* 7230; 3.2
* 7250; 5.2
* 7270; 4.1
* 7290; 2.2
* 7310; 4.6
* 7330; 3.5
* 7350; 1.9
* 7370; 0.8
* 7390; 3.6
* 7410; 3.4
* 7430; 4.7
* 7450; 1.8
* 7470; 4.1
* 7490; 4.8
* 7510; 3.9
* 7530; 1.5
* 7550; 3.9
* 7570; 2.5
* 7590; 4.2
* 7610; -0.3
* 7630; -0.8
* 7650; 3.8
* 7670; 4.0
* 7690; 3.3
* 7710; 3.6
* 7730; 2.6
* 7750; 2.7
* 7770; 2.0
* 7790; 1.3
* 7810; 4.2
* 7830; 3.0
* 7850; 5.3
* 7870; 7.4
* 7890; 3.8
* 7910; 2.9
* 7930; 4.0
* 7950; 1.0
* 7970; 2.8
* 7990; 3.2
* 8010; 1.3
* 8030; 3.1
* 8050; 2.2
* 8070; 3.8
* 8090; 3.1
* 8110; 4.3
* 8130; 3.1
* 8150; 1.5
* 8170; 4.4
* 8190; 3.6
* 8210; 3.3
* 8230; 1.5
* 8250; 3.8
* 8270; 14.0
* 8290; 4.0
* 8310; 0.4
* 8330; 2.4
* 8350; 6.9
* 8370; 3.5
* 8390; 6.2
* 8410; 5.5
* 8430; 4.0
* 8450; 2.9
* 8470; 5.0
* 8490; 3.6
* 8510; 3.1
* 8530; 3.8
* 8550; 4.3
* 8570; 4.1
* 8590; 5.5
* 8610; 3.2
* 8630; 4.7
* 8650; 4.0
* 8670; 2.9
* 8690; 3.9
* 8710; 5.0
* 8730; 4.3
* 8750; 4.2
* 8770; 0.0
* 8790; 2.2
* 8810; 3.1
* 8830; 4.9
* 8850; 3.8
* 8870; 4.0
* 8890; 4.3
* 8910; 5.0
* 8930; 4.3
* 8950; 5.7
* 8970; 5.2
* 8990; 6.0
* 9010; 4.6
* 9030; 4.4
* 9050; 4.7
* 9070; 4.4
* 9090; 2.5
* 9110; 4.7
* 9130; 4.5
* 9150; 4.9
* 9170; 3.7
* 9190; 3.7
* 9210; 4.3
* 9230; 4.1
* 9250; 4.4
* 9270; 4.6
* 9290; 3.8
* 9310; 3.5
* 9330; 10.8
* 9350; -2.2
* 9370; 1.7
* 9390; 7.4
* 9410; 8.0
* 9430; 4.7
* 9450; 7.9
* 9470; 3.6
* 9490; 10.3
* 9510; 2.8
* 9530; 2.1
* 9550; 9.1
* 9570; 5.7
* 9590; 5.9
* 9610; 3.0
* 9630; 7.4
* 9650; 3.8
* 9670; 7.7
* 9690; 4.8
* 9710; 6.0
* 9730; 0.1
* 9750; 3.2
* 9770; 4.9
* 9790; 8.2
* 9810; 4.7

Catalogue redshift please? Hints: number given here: 1.22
